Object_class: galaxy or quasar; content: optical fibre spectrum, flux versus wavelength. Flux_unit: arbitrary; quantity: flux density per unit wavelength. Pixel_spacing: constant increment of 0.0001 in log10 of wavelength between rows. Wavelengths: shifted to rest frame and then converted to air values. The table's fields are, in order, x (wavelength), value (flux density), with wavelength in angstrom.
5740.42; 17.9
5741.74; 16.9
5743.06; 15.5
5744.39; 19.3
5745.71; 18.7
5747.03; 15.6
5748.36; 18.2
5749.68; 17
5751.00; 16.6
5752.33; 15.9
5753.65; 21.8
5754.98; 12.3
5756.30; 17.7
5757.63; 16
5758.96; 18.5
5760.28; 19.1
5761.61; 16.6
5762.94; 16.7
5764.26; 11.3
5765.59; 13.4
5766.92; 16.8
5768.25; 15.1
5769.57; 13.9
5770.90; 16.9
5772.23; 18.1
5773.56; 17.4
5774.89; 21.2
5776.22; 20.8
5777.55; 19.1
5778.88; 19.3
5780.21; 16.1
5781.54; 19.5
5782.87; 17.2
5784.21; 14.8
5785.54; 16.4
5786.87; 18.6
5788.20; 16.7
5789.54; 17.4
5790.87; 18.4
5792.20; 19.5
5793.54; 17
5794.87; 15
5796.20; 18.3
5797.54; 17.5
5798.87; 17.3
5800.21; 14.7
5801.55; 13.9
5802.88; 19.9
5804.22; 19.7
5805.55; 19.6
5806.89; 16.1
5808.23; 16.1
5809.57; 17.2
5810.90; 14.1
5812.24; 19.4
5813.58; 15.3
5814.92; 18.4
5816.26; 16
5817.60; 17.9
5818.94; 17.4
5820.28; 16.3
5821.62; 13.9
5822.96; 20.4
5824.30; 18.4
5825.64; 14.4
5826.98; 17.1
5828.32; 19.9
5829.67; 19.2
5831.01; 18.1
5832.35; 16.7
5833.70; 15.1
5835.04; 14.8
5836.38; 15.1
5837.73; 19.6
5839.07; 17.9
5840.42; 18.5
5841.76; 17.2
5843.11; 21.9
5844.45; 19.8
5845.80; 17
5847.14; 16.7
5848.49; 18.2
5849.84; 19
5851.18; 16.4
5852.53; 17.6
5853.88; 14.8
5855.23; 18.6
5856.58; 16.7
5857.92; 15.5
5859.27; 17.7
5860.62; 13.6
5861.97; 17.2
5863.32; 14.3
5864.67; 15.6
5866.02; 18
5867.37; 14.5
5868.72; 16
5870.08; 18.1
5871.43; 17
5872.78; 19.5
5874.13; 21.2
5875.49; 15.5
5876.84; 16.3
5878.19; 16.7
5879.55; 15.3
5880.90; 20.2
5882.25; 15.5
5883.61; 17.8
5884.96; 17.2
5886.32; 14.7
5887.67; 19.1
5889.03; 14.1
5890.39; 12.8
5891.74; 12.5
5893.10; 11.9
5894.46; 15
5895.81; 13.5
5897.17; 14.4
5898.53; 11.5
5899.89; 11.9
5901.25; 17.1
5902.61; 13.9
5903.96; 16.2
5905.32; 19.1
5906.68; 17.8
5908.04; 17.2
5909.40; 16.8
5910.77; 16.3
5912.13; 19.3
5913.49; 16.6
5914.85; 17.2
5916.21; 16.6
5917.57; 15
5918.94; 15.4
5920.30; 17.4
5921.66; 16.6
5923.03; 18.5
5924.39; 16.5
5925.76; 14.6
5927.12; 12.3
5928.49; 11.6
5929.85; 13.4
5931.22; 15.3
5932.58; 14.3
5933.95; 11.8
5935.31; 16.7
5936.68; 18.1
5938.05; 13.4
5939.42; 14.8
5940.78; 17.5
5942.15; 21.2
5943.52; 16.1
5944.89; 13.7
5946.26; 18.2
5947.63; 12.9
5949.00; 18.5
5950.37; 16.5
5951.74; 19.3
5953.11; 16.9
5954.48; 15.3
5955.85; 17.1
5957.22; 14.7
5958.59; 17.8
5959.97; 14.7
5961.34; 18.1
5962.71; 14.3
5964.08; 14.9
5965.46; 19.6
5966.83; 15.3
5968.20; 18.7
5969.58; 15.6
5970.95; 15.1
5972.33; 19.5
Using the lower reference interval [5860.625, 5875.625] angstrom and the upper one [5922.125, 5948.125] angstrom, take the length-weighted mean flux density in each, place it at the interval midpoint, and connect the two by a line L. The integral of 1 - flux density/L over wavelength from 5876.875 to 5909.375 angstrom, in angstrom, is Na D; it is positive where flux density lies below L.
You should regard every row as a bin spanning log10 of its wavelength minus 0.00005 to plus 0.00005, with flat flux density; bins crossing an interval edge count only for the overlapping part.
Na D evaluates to 1.6 angstrom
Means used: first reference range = 16.9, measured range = 15.5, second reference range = 15.3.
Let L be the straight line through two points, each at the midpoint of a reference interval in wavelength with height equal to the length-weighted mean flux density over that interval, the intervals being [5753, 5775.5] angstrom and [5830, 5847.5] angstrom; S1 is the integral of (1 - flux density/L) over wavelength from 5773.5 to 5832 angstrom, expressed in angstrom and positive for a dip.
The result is -1.3 angstrom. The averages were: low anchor 16.6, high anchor 17.6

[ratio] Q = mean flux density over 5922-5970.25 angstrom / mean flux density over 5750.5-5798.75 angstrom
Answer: 0.93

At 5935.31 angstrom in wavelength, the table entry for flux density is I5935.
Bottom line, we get 16.7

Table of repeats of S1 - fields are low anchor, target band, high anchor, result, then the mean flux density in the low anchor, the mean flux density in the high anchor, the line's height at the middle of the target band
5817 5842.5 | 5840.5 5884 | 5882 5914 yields -2.00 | 17.3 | 15.5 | 16.4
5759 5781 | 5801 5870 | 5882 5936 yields -3.64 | 17.1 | 15.4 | 16.3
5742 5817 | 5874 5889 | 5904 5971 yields -0.37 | 17.1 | 16.2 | 16.5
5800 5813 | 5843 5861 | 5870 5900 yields -1.07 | 17.1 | 15.7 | 16.3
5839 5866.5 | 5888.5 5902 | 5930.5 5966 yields 2.66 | 17.2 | 16.2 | 16.8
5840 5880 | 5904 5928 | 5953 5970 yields 0.18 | 17.1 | 16.4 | 16.7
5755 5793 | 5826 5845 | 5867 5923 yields -1.39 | 17.1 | 16.1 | 16.6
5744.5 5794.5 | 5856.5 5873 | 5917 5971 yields 0.17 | 17.2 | 16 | 16.5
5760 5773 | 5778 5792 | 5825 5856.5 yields -1.19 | 15.7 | 17.5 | 16.2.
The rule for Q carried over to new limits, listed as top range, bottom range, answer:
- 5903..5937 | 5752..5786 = 0.94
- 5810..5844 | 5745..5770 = 1.06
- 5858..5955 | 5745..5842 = 0.93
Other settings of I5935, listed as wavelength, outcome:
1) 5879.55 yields 15.3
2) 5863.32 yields 14.3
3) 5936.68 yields 18.1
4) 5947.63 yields 12.9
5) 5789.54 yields 17.4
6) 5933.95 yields 11.8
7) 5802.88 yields 19.9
